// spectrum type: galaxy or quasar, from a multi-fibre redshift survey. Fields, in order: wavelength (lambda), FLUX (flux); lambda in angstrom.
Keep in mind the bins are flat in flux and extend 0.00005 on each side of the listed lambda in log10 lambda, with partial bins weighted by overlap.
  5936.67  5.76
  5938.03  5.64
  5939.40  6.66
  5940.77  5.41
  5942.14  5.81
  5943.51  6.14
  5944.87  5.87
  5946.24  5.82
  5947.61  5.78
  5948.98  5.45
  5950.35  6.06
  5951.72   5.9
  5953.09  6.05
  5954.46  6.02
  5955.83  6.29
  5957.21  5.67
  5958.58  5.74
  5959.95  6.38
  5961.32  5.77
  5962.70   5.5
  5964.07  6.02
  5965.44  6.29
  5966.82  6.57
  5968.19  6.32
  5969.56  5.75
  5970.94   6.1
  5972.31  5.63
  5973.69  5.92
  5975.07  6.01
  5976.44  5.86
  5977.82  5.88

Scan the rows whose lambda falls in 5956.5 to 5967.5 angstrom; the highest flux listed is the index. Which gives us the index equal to 6.57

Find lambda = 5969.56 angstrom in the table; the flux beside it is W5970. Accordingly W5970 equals 5.75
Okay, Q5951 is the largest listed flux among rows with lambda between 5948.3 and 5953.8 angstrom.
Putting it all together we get 6.06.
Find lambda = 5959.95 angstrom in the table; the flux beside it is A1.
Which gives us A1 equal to 6.38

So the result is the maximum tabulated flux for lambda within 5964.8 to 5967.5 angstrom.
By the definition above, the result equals 6.57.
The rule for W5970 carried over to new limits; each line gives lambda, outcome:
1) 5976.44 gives 5.86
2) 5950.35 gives 6.06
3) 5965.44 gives 6.29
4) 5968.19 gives 6.32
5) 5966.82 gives 6.57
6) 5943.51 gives 6.14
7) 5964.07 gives 6.02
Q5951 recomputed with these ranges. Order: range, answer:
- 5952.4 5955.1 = 6.05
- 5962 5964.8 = 6.02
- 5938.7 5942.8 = 6.66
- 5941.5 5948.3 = 6.14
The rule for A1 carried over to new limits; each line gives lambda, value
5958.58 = 5.74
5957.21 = 5.67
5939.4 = 6.66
